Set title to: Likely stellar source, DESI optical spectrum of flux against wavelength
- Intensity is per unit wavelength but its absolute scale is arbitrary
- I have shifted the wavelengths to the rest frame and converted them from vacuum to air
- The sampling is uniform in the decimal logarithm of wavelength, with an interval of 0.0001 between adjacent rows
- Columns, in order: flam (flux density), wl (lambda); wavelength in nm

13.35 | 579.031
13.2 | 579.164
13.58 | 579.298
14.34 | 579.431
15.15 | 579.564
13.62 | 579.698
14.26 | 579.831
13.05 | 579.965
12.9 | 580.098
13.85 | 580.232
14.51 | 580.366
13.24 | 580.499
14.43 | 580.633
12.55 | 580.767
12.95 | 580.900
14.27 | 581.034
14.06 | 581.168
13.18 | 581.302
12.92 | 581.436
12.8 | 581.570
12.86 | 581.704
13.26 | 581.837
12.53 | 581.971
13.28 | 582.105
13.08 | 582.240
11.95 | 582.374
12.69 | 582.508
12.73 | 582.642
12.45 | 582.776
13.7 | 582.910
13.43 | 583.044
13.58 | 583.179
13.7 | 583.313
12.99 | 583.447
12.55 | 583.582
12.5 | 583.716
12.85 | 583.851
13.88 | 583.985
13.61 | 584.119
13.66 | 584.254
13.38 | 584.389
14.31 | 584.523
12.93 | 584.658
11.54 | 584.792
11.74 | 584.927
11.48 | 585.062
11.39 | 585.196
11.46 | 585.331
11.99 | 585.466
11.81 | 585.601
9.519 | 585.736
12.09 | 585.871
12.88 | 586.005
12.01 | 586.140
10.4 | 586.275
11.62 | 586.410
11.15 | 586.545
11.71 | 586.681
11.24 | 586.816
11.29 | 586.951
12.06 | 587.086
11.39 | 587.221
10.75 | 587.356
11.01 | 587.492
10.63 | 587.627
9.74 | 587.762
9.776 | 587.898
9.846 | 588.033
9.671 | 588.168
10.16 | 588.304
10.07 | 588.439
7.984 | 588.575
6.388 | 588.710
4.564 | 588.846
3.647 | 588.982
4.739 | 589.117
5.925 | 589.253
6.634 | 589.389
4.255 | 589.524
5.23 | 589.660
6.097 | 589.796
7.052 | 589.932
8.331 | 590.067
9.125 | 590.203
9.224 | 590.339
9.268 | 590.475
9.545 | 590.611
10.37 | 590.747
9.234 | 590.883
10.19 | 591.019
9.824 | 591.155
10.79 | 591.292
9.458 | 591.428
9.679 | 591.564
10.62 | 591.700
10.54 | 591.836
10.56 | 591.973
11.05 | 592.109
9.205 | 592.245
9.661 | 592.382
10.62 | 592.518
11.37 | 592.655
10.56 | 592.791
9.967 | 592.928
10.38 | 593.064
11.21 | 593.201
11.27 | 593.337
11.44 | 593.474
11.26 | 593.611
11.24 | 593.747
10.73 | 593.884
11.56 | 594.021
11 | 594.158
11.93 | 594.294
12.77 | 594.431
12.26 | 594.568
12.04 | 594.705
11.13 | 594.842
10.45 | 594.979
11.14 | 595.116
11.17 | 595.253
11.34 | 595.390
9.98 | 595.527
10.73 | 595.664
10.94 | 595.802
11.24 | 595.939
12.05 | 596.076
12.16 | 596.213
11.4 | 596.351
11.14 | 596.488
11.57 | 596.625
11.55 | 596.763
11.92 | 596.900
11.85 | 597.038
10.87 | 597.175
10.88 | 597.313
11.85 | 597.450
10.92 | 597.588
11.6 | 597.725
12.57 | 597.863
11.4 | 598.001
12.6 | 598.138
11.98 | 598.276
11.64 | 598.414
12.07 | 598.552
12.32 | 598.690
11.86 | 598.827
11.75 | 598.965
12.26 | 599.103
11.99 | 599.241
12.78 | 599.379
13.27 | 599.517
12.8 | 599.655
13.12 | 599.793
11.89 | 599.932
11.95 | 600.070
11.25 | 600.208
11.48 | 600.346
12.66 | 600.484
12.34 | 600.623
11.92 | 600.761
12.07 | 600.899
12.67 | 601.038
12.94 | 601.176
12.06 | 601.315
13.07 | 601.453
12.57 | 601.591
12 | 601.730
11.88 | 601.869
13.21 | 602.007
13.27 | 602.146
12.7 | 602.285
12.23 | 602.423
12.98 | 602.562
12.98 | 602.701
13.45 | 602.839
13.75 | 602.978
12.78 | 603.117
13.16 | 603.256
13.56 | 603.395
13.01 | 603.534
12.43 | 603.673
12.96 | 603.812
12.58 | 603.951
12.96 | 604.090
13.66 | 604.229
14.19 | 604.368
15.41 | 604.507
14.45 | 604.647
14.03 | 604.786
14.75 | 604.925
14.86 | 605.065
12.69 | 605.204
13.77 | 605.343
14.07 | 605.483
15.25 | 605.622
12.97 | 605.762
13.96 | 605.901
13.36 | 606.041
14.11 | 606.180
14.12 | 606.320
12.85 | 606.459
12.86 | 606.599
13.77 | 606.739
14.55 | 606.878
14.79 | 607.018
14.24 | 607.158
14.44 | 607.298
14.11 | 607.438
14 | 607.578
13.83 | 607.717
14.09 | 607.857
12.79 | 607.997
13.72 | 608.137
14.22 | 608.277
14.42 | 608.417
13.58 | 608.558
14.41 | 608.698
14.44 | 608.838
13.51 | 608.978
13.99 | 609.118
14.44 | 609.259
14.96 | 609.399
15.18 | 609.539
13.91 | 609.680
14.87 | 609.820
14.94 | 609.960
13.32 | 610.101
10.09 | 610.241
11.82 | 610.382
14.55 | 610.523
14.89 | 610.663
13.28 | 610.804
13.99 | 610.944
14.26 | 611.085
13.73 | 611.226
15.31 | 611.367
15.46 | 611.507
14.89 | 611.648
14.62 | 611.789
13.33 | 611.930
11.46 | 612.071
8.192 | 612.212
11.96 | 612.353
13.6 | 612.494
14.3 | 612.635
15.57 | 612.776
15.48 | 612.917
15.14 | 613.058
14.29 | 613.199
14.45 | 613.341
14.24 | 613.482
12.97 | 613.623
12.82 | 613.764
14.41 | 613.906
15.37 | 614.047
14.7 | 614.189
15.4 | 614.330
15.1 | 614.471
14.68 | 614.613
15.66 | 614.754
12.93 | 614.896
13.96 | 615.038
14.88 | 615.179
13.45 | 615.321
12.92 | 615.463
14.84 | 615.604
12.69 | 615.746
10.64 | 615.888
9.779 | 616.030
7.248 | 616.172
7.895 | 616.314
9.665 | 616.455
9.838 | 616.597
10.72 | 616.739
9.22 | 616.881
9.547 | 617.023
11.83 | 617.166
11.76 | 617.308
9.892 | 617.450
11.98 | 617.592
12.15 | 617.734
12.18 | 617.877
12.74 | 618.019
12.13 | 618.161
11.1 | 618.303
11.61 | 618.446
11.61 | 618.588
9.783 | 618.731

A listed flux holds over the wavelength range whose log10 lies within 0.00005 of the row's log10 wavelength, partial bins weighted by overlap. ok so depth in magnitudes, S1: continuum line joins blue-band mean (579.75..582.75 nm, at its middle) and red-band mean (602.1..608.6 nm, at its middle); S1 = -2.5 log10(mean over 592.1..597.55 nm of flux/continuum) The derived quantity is 0.204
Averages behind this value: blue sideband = 13.2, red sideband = 13.7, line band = 11.2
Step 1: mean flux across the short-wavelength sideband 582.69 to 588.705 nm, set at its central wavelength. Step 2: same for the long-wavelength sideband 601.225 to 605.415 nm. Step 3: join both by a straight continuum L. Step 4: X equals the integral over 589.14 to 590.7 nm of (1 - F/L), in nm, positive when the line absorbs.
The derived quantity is 0.62 nm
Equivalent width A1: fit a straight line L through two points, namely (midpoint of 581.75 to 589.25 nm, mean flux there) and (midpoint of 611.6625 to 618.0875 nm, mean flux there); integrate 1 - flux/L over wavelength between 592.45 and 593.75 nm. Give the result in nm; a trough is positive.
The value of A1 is 0.09 nm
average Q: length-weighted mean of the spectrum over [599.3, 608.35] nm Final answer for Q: 13.3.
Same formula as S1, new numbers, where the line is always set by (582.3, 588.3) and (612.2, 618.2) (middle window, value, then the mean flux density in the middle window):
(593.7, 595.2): 0.065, 11.5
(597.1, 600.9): 0.025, 12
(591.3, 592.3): 0.185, 10.2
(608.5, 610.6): -0.110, 13.9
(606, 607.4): -0.120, 13.9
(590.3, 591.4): 0.228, 9.8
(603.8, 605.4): -0.122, 13.9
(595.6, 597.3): 0.073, 11.4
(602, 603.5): -0.061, 13.1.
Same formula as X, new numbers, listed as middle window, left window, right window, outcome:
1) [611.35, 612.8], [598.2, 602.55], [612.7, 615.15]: 0.09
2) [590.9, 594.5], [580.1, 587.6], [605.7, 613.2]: 0.64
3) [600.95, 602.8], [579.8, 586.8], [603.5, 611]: 0.13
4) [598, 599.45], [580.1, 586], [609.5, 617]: 0.11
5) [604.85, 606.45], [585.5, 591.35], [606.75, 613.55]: -0.12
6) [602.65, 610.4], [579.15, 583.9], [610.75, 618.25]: -0.48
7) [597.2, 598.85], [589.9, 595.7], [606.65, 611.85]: -0.02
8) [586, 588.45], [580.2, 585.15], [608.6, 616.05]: 0.43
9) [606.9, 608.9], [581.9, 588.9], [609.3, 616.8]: -0.16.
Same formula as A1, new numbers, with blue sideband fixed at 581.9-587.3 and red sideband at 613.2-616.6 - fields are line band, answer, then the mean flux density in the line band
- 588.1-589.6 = 0.69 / 6.72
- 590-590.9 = 0.23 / 9.3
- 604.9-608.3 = -0.28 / 13.9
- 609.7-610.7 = -0.04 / 13.5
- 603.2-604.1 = -0.01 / 12.9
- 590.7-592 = 0.25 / 10.1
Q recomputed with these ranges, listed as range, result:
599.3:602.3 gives 12.4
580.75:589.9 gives 11.2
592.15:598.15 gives 11.2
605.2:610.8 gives 13.9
